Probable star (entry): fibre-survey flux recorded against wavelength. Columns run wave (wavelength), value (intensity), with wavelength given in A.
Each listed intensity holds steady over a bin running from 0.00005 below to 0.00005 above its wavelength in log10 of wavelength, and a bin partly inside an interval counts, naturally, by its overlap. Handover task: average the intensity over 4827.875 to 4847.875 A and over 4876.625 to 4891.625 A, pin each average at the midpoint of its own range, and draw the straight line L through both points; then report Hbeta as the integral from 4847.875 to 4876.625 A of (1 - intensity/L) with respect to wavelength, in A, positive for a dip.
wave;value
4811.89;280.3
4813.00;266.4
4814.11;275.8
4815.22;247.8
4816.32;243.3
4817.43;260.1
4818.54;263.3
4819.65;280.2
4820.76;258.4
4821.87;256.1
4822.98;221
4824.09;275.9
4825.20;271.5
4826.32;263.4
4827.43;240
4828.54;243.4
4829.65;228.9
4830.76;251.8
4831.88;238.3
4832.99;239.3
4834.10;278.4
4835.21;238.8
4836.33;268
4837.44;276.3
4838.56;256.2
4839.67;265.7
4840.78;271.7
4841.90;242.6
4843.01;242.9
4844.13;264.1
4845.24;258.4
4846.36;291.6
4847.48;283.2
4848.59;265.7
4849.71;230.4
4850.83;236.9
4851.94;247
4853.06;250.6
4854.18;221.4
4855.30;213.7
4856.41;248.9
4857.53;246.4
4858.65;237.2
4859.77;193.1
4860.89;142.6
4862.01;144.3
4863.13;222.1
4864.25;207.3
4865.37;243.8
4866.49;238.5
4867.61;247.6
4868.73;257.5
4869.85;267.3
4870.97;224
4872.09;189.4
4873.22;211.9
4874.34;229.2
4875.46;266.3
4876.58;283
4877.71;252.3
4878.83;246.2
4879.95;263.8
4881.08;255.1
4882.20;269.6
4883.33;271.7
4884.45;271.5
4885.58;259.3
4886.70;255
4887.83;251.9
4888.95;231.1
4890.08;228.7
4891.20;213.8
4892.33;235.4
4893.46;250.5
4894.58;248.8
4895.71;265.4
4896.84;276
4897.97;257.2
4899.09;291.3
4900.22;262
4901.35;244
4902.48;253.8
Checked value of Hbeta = 3.0 A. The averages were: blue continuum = 257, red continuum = 253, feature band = 229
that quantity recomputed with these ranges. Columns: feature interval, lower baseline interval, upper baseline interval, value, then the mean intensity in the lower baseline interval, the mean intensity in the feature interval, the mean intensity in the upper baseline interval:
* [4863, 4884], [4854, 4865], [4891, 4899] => -1.78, 208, 245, 254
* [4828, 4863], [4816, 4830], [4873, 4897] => 1.59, 255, 242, 252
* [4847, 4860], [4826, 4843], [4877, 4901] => 0.69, 253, 241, 255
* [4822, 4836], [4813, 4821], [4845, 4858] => 0.42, 262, 250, 249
